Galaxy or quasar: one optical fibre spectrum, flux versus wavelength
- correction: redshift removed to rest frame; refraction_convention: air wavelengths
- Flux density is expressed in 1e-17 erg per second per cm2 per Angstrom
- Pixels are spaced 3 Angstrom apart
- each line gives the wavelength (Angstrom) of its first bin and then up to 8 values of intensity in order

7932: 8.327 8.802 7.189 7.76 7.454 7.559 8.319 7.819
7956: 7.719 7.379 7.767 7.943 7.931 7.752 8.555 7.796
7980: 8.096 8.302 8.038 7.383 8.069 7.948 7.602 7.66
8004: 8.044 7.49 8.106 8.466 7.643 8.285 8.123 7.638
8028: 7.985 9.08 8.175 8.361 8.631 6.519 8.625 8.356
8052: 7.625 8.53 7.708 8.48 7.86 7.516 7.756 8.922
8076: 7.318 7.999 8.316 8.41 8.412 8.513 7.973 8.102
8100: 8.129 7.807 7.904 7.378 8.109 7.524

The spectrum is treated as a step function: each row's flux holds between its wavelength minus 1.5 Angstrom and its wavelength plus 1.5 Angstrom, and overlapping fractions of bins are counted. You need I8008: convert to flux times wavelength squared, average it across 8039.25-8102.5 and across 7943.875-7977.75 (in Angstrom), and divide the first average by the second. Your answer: 1.06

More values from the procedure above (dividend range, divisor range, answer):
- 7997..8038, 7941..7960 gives 1.06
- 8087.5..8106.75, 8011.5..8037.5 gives 1.01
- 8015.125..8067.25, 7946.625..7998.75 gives 1.04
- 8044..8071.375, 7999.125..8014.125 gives 1.02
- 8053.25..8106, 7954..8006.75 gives 1.05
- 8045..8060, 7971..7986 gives 1.02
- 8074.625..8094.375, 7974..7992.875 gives 1.05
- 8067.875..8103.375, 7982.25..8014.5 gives 1.05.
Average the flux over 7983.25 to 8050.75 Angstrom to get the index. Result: 8.01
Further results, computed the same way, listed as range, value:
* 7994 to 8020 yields 7.91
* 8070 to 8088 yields 8.17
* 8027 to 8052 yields 8.19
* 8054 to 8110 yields 8.06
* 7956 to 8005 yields 7.88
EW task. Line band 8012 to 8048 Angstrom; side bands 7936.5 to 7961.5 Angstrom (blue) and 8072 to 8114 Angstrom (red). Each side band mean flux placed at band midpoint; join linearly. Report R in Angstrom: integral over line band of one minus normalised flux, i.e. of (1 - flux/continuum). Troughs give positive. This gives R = -1.1 Angstrom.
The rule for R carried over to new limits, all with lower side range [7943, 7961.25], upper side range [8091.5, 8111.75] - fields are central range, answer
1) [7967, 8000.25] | -0.8 Angstrom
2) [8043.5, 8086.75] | -1.0 Angstrom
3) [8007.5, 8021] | -0.5 Angstrom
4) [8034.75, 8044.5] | 0.0 Angstrom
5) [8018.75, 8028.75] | -0.2 Angstrom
